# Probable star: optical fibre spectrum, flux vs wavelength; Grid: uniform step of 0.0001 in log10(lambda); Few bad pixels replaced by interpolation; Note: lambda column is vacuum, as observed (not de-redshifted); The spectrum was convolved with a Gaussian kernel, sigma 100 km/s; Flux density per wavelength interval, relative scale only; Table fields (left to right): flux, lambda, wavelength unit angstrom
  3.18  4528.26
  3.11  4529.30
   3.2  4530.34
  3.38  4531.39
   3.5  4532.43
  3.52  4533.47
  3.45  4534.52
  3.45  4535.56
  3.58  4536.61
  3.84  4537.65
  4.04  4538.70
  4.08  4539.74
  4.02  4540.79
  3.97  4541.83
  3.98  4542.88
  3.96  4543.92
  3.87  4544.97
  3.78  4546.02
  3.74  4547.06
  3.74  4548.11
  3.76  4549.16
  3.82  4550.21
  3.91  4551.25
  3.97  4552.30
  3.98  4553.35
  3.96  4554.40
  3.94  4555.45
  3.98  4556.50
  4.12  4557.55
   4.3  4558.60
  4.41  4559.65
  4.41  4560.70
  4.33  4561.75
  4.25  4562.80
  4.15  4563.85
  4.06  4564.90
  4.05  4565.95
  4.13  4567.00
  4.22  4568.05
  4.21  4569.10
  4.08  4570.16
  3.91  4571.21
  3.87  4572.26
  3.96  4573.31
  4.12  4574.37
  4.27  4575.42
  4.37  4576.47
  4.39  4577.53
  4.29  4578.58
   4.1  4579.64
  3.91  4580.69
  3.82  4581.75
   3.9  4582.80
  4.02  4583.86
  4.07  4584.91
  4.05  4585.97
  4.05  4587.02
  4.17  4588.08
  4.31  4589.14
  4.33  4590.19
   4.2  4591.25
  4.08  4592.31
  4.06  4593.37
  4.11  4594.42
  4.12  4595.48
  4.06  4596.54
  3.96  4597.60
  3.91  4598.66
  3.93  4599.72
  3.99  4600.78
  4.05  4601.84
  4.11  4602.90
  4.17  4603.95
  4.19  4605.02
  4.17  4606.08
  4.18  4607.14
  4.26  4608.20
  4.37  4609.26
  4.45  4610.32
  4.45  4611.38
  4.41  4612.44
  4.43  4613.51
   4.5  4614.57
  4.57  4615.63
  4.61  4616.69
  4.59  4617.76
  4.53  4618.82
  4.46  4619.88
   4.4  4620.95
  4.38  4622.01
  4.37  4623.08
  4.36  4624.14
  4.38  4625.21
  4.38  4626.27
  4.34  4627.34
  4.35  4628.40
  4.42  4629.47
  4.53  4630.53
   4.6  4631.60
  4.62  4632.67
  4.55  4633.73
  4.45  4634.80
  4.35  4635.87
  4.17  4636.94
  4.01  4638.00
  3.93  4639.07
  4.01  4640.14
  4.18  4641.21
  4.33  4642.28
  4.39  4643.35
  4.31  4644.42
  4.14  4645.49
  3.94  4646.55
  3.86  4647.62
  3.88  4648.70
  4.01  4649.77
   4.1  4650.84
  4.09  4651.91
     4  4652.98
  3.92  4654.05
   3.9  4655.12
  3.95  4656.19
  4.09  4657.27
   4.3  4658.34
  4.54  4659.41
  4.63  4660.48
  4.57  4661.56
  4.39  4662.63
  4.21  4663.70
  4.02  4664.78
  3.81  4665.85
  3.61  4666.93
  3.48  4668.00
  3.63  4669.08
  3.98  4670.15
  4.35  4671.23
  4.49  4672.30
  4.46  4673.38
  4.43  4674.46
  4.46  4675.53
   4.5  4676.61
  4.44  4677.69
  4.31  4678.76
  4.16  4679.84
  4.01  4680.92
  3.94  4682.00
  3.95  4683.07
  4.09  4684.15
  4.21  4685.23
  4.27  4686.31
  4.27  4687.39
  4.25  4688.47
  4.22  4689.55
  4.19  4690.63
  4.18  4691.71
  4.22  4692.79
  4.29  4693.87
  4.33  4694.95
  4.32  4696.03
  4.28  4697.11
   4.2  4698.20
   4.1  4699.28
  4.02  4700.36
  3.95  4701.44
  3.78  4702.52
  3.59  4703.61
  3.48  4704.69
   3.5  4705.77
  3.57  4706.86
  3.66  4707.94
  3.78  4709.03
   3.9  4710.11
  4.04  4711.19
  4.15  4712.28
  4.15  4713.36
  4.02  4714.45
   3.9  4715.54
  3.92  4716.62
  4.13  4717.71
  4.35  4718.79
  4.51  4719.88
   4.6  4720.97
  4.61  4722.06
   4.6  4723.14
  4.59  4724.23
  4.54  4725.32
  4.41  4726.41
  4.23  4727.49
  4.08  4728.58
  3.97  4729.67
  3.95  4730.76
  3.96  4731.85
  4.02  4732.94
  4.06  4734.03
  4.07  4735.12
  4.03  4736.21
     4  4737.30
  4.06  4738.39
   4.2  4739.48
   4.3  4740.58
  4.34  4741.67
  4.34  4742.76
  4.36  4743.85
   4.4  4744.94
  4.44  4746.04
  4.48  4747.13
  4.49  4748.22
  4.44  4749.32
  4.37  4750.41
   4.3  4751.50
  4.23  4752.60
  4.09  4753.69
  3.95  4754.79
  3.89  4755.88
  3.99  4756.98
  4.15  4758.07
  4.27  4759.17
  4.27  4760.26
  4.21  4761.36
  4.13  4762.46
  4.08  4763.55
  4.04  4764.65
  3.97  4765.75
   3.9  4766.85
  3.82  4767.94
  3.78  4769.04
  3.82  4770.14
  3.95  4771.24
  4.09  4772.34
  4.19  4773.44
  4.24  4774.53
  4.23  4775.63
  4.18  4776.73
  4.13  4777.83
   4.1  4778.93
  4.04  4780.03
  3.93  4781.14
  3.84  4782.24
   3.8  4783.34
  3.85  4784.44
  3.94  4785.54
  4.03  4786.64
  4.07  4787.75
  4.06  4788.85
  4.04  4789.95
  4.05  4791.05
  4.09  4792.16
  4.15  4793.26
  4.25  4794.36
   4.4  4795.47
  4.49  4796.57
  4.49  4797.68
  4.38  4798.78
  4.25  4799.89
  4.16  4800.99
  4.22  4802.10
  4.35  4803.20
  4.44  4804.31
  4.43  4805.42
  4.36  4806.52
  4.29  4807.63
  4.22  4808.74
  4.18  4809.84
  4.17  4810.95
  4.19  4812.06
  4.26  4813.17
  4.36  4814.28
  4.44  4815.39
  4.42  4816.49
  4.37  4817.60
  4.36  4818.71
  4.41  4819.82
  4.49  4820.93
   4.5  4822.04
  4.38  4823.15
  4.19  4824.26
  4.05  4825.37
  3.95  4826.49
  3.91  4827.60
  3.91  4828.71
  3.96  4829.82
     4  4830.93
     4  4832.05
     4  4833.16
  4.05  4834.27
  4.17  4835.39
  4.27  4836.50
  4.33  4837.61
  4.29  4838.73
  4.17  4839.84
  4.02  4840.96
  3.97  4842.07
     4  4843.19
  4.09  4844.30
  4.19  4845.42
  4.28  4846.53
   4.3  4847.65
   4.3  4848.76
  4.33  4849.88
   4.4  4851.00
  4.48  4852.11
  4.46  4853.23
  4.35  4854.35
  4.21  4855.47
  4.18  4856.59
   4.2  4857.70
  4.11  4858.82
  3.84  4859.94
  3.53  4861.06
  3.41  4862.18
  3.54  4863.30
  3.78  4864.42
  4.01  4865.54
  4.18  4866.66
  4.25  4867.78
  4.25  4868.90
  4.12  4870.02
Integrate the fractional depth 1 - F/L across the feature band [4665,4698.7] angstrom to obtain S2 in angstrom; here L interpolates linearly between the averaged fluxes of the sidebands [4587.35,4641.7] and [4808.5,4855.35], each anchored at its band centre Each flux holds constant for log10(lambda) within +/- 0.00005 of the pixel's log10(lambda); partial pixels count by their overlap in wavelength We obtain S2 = 0.7 angstrom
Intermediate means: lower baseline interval 4.28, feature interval 4.17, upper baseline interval 4.22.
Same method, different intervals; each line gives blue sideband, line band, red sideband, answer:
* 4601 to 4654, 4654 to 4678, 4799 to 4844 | 0.5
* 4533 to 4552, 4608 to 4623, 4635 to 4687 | -1.7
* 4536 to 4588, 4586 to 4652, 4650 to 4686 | -2.5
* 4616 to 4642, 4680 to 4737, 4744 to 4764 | 2.4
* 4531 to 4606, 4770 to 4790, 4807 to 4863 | 0.5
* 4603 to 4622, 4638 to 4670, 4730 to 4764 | 1.9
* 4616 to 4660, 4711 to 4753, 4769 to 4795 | -1.3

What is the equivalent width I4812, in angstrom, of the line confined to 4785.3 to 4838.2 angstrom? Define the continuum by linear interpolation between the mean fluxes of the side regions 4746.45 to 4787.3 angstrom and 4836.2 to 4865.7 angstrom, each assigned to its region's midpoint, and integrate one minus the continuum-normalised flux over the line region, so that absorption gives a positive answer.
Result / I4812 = -1.5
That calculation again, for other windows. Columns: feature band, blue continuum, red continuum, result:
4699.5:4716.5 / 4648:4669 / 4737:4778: 1.1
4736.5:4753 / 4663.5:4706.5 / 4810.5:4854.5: -0.7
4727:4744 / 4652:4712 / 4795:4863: 0.1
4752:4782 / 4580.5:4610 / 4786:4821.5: 1.3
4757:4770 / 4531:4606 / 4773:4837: 0.3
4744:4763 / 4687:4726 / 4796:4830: -0.2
